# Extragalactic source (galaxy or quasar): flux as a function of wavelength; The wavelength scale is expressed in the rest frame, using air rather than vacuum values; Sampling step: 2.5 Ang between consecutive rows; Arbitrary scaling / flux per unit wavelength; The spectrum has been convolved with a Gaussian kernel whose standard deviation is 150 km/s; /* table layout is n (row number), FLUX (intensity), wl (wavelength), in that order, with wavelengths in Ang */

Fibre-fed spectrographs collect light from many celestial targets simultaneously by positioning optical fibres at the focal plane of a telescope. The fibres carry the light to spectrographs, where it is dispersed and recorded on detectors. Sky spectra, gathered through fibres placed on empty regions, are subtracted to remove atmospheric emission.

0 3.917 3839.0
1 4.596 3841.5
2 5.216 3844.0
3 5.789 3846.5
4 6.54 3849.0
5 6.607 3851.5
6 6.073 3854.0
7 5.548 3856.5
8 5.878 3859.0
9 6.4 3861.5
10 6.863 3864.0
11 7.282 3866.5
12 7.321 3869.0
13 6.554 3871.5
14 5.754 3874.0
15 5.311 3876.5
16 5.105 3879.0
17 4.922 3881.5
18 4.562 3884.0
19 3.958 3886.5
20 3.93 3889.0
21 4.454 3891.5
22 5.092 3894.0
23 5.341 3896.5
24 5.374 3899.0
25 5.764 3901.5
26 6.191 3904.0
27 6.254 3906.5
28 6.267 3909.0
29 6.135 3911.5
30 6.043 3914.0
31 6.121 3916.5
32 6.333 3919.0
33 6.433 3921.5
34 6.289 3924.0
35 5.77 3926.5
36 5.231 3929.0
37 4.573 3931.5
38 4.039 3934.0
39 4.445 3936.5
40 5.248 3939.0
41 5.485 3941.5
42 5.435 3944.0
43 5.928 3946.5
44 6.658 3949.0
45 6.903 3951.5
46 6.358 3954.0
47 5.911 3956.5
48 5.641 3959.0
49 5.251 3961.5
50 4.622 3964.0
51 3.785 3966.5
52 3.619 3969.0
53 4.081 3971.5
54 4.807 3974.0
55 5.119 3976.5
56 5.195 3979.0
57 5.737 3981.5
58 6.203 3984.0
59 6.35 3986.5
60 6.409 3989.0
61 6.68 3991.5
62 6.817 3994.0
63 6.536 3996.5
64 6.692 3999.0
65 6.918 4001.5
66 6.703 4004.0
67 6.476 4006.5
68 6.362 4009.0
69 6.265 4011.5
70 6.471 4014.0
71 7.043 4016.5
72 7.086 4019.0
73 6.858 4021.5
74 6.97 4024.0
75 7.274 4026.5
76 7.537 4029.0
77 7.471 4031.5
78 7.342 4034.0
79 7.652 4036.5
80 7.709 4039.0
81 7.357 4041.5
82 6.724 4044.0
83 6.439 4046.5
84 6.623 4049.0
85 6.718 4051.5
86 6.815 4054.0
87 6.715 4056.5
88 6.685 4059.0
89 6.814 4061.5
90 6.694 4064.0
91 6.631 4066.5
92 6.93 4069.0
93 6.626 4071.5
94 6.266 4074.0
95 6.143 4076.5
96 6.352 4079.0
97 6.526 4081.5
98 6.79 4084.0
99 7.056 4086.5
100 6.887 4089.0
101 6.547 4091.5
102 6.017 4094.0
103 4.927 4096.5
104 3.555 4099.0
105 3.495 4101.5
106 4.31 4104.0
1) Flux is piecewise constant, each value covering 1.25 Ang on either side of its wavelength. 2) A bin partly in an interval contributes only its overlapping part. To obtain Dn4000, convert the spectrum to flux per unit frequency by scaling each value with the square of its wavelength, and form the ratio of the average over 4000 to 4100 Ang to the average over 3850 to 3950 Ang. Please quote 1.27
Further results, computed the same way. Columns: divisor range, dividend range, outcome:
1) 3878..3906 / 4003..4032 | 1.46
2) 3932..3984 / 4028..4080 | 1.38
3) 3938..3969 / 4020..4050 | 1.35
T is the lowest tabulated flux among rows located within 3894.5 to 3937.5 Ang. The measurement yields 4.039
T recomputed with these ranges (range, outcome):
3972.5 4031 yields 4.807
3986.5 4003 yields 6.35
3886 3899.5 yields 3.93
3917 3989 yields 3.619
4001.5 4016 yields 6.265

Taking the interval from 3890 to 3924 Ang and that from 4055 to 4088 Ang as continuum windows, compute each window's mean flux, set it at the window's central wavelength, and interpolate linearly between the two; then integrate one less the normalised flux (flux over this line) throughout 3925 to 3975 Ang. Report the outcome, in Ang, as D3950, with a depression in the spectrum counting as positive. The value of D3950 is 7.0 Ang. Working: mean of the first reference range 5.83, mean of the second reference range 6.64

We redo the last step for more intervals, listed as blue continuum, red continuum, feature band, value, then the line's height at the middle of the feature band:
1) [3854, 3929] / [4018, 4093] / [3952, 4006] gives 5.5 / 6.35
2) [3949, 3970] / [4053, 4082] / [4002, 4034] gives -4.6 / 6.03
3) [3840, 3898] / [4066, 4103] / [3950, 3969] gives 1.3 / 5.78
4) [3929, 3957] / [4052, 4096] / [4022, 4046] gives -4.0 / 6.26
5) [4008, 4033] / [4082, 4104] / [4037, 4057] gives -1.4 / 6.46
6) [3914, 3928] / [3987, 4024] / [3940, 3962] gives 1.3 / 6.34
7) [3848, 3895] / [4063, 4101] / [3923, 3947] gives 2.6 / 5.85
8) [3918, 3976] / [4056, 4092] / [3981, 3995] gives -1.5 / 5.76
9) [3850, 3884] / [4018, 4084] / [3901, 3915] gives 0.3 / 6.25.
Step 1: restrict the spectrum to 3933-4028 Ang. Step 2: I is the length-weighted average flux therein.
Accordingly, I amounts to 5.91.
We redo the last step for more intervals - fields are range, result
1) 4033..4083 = 6.79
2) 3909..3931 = 6.01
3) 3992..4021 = 6.68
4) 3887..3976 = 5.41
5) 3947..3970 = 5.45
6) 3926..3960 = 5.54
